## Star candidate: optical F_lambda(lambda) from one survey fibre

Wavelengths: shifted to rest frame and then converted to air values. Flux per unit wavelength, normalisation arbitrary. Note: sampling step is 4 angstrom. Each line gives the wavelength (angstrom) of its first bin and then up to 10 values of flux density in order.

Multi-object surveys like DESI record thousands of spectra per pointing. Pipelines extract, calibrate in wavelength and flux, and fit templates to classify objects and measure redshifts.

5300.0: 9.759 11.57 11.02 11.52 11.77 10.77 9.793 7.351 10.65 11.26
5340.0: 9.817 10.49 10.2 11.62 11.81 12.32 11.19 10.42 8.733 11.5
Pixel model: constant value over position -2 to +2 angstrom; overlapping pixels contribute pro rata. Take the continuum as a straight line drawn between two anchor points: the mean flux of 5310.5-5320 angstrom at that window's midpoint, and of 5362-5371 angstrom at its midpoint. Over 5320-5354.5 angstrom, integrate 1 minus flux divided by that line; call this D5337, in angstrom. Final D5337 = 2.7 angstrom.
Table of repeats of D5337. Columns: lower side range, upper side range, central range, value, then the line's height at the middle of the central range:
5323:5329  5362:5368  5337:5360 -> -2.30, 9.93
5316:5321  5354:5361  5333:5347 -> 1.36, 11.6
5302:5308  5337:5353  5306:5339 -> 1.53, 11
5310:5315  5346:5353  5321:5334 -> 2.17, 11.3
